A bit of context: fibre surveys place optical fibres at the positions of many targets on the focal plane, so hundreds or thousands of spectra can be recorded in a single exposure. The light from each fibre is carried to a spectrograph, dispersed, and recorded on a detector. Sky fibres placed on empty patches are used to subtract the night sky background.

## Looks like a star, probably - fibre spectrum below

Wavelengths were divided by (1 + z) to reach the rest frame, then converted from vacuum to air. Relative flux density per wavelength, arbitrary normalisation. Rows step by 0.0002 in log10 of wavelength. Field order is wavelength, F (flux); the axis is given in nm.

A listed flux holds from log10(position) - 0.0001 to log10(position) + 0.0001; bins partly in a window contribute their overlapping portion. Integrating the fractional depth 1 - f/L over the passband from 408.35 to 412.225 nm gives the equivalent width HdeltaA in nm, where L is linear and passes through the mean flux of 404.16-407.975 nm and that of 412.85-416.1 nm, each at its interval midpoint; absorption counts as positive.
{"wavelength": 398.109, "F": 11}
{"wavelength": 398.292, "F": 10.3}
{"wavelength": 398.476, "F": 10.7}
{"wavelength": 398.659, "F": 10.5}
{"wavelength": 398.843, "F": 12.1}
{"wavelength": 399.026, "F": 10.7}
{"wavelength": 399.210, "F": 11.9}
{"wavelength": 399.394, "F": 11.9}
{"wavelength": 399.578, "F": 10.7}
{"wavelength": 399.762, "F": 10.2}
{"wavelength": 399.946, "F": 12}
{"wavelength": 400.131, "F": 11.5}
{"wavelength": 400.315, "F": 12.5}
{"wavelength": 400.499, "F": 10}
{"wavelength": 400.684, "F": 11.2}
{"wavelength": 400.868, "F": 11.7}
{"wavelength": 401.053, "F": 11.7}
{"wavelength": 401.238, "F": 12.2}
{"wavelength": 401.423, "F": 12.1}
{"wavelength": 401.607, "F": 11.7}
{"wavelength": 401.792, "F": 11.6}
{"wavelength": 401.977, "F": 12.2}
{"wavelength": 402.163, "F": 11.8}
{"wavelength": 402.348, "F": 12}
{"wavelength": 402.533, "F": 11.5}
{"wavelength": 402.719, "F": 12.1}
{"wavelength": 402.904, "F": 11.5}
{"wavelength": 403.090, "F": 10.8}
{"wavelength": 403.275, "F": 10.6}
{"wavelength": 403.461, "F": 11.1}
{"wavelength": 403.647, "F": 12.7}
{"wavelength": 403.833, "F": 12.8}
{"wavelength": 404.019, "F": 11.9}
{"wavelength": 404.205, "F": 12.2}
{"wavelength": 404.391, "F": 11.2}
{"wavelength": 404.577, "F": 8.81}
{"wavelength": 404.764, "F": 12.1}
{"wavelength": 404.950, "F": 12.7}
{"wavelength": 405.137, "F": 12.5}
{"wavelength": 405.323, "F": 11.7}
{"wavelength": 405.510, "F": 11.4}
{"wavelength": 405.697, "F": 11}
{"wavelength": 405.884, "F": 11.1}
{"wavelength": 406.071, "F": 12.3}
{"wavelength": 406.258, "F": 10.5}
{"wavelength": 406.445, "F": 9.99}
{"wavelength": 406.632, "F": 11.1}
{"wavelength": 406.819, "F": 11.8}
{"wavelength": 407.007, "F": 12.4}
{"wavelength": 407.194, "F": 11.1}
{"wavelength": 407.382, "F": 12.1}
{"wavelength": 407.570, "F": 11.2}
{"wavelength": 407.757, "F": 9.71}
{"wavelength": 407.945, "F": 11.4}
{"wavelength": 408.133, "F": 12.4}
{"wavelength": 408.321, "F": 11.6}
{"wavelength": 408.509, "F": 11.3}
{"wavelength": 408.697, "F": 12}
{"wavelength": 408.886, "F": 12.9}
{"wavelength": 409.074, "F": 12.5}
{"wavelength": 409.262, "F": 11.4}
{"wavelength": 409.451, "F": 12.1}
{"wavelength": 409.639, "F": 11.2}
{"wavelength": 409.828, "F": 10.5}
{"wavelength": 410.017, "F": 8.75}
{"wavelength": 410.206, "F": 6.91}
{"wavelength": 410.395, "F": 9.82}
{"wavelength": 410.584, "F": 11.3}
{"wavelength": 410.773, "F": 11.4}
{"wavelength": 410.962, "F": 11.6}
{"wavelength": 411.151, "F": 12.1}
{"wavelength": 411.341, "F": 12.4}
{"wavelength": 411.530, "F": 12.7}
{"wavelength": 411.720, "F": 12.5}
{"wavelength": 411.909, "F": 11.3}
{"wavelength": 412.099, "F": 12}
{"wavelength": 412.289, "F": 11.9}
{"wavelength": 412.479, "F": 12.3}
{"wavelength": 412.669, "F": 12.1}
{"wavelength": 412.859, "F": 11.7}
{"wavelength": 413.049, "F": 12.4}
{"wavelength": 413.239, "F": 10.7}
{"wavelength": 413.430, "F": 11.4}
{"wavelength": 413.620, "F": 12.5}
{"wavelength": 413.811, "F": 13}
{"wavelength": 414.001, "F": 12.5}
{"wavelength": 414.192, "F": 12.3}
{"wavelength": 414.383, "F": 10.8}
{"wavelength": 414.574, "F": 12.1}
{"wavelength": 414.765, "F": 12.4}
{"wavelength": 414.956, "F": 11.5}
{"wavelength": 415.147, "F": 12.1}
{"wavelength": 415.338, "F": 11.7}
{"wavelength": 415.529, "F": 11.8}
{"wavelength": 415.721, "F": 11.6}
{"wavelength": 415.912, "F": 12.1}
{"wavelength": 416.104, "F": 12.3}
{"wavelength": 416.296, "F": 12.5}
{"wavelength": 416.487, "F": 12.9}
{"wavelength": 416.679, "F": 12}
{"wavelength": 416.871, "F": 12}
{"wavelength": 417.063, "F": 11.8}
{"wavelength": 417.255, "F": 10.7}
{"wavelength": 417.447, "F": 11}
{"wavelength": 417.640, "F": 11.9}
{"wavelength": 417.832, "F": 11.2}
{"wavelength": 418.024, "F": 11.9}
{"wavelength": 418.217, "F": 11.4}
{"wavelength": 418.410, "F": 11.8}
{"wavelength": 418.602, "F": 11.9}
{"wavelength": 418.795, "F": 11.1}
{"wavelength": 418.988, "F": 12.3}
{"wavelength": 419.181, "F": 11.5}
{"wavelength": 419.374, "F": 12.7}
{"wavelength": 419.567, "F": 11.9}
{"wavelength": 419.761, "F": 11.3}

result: 0.10 nm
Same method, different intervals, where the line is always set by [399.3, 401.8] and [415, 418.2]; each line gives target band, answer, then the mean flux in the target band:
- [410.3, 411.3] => 0.035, 11.3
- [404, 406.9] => 0.055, 11.4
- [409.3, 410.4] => 0.162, 9.96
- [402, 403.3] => -0.002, 11.6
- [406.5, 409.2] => -0.001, 11.7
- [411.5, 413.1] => -0.045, 12.1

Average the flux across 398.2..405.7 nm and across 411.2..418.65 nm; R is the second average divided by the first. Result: 1.04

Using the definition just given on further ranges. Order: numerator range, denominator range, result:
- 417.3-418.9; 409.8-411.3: 1.11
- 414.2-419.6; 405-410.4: 1.05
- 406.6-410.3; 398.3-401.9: 0.98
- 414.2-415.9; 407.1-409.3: 1.01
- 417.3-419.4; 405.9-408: 1.04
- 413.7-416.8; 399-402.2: 1.05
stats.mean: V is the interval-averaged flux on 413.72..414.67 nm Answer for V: 12.1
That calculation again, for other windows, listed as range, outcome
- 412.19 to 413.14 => 12.1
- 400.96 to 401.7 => 11.9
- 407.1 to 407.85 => 11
